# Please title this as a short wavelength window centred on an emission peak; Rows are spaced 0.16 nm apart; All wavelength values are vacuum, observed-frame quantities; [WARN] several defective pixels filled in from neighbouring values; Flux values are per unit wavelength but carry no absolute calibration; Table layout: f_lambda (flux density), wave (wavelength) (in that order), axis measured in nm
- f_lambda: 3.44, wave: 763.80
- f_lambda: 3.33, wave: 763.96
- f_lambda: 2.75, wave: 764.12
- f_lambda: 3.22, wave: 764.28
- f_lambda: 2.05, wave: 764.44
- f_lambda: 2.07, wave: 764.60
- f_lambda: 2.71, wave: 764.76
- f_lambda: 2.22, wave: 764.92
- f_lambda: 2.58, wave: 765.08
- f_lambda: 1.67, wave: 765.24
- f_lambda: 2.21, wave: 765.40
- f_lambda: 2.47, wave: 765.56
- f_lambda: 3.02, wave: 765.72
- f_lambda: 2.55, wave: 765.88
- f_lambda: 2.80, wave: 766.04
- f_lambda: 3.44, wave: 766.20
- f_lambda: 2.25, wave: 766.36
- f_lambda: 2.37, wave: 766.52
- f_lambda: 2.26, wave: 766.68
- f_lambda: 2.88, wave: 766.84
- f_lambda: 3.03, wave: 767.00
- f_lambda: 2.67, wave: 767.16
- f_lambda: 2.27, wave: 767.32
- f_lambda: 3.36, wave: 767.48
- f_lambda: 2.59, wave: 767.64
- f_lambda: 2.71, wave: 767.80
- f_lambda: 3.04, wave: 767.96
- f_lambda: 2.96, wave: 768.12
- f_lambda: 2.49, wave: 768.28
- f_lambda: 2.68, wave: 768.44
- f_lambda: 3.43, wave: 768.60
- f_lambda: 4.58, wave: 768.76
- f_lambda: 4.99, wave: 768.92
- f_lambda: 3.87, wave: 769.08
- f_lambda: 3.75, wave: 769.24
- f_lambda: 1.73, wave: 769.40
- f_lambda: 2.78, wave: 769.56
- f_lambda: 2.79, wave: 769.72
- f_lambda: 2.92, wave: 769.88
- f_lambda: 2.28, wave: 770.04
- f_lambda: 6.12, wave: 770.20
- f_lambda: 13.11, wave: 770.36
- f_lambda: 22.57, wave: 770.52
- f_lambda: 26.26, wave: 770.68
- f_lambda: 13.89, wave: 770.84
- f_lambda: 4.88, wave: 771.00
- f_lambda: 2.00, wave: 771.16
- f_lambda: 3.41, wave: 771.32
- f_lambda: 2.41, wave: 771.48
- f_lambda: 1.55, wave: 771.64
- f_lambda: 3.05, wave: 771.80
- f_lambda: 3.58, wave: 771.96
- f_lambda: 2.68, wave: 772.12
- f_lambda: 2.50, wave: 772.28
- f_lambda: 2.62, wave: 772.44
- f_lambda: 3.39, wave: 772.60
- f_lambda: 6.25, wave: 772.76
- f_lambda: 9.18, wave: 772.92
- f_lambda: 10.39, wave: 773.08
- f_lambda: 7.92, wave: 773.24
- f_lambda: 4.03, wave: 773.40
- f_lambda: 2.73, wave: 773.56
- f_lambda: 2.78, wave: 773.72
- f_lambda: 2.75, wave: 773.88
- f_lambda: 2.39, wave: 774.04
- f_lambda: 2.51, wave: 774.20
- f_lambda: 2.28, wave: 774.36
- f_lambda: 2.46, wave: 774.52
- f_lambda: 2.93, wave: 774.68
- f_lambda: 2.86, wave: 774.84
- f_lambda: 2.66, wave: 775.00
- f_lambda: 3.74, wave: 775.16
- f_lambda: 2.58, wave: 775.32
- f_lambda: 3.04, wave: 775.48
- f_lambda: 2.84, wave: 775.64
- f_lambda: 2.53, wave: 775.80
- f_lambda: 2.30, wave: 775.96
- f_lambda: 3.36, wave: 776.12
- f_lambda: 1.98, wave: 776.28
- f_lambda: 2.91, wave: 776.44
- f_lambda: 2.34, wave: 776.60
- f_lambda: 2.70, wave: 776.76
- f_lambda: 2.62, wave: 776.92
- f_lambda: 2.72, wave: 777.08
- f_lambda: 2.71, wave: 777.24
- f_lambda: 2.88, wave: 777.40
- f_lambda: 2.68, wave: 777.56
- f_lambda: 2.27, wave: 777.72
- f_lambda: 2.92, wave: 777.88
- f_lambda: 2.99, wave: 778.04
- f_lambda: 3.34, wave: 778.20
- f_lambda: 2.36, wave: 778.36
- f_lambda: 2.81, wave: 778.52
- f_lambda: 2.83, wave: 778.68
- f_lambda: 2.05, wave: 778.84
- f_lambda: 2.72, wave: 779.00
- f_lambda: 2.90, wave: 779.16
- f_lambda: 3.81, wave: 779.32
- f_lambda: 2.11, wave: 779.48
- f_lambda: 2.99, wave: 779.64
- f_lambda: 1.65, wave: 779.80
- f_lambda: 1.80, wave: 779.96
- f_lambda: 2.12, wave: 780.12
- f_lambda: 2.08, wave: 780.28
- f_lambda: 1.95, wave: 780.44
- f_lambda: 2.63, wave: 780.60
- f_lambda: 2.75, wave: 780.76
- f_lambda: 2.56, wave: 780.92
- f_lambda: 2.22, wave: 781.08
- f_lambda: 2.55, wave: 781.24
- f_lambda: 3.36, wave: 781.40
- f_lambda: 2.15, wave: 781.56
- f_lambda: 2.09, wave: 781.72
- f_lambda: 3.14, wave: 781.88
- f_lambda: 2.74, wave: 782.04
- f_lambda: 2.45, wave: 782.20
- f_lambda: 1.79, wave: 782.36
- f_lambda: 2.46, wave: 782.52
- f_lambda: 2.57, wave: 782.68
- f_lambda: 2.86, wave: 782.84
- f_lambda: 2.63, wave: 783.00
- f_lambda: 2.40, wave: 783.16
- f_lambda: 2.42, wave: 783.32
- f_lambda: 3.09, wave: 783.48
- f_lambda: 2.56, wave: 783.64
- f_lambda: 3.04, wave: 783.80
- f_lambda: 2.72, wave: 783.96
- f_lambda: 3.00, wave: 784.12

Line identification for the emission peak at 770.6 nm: Halpha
